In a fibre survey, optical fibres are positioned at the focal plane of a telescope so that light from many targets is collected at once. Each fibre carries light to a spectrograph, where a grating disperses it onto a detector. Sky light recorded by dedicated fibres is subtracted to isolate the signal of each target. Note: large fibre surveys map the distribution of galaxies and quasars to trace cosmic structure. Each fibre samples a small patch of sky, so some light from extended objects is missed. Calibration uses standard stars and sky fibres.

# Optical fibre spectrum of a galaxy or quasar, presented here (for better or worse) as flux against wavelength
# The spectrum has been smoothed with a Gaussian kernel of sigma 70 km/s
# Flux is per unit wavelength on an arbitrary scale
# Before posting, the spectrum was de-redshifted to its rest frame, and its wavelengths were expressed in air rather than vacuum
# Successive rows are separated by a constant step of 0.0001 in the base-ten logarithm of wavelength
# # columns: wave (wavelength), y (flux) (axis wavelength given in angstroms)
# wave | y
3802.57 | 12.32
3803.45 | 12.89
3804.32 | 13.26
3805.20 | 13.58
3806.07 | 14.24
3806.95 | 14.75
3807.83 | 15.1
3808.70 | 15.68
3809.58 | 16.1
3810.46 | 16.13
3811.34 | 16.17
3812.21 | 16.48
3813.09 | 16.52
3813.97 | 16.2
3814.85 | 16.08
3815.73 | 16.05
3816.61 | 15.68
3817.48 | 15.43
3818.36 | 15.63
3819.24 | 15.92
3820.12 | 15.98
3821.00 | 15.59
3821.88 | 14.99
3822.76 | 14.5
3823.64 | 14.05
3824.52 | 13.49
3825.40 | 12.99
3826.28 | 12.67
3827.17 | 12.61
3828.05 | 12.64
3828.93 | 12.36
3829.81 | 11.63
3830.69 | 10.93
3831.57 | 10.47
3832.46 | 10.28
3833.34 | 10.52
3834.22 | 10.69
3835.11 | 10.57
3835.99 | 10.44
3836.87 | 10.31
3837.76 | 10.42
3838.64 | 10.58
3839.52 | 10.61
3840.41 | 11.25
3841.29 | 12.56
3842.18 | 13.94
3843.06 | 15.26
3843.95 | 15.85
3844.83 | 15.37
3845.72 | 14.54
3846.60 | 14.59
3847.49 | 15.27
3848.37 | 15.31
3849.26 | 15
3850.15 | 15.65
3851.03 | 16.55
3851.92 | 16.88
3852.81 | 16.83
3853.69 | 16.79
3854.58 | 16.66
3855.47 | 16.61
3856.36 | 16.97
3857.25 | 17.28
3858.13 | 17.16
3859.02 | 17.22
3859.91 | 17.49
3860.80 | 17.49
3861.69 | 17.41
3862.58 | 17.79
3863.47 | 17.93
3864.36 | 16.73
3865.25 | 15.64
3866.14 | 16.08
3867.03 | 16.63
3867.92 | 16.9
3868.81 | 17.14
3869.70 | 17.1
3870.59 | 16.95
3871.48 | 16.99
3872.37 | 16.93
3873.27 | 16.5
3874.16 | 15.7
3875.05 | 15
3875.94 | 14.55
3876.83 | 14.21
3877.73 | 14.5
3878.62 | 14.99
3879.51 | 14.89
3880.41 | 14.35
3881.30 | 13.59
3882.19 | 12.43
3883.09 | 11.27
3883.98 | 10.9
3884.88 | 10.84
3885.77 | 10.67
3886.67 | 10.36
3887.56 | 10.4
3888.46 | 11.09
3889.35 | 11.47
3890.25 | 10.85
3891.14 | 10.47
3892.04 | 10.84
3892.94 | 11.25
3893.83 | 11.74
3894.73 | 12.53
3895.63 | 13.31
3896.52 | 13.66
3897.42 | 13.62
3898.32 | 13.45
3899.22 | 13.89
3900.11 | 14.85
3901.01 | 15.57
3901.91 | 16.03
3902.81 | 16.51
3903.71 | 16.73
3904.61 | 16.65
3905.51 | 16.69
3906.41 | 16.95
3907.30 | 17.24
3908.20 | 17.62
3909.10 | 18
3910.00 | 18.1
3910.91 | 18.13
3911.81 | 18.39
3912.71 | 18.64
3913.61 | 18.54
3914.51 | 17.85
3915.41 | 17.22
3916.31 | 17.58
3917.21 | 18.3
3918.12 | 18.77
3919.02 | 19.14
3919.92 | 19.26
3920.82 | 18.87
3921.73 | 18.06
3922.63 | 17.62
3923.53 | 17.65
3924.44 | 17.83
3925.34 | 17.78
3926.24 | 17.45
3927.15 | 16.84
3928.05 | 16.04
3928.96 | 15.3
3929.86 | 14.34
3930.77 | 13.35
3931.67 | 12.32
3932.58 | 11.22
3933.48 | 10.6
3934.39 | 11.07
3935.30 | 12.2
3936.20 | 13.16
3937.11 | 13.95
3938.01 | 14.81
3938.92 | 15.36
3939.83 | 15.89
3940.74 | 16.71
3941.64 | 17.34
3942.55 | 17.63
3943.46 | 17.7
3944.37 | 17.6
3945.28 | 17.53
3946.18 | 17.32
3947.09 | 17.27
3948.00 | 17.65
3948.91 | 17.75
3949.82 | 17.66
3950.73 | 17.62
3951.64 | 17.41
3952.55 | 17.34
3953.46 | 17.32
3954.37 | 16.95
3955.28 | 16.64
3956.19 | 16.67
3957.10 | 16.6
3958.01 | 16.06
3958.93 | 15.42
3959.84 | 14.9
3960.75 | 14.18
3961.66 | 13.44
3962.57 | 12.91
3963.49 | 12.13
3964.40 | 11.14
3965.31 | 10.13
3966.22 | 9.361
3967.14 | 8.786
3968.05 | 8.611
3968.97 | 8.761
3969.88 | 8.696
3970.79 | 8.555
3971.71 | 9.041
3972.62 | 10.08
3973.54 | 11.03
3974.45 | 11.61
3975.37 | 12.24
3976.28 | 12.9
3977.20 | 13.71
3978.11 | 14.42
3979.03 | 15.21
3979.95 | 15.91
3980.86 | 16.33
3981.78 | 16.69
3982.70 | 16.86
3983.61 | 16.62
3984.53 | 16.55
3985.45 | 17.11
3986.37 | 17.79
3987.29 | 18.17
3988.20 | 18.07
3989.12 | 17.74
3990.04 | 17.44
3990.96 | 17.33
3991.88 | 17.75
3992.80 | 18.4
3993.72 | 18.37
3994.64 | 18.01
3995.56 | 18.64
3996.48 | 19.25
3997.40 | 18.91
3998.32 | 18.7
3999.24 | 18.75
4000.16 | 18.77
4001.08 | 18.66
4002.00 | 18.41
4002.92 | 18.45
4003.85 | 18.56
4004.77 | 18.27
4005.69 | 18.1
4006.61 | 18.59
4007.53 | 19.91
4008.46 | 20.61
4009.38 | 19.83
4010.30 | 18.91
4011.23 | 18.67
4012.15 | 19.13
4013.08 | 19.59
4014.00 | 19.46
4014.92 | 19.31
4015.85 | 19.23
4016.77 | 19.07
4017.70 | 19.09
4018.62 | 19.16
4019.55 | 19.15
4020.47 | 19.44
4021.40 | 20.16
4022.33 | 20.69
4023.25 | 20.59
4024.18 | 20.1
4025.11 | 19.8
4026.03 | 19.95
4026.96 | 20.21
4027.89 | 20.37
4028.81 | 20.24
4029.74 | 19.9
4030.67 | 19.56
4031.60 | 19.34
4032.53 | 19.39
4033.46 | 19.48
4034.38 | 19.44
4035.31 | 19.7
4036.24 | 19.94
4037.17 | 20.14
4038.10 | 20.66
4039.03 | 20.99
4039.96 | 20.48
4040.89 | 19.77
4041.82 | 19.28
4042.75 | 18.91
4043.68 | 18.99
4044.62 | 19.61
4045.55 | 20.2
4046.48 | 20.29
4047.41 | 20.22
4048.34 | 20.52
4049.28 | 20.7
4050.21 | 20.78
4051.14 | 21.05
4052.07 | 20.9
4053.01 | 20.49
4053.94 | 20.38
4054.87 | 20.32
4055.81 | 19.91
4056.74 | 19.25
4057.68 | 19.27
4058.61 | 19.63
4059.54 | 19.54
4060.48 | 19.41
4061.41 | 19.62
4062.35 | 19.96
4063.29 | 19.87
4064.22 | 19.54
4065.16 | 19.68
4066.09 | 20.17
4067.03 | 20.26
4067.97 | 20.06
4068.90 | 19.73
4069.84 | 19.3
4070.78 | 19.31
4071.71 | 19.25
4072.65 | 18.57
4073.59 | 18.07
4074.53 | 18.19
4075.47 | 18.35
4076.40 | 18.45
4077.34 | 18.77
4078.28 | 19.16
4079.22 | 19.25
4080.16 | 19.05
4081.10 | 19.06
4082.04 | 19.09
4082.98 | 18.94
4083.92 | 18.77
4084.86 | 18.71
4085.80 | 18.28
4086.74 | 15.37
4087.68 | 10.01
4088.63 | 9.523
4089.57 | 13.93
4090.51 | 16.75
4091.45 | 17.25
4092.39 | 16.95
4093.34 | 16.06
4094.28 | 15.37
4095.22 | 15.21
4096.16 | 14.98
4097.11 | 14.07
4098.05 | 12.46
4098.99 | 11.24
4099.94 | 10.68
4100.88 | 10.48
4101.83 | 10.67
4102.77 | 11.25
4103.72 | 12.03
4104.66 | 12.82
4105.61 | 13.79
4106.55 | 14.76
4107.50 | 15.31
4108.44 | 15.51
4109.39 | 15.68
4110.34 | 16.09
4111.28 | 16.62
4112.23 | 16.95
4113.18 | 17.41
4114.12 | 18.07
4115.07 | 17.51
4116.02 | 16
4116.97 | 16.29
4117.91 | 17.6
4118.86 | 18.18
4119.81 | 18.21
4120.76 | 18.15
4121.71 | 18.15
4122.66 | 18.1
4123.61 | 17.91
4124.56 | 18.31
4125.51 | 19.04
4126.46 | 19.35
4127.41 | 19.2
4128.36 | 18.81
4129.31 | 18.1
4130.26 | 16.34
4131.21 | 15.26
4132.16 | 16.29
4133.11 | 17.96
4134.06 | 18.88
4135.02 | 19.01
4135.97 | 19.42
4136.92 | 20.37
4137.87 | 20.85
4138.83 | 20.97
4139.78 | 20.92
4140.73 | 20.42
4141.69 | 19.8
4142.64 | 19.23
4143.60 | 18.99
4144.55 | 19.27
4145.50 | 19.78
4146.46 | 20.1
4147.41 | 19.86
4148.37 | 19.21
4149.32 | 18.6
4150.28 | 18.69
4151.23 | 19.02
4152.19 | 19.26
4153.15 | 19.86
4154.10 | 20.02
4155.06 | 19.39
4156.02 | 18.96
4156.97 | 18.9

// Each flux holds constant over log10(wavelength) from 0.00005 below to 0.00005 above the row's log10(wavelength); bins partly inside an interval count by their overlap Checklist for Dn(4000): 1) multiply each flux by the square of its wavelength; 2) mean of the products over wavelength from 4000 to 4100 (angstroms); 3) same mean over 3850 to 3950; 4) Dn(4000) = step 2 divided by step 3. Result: 1.30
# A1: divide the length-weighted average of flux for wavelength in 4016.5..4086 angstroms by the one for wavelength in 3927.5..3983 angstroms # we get 1.4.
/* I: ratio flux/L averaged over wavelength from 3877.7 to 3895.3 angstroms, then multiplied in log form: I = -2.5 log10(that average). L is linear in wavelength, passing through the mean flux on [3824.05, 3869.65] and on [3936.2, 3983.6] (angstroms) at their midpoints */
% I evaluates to 0.21 mag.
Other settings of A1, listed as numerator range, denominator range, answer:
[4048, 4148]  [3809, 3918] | 1.20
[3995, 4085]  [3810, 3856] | 1.39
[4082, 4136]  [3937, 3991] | 1.08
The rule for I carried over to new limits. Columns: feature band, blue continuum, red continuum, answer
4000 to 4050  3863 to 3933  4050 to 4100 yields -0.14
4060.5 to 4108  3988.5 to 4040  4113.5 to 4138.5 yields 0.12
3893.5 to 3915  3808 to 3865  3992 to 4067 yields 0.02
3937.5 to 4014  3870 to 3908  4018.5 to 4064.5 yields 0.08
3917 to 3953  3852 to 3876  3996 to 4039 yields 0.11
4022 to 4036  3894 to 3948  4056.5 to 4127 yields -0.19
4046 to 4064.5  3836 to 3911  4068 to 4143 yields -0.21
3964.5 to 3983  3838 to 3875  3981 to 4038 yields 0.46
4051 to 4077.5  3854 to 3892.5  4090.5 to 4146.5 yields -0.19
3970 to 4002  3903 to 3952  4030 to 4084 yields 0.13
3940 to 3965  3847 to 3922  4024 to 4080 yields 0.07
